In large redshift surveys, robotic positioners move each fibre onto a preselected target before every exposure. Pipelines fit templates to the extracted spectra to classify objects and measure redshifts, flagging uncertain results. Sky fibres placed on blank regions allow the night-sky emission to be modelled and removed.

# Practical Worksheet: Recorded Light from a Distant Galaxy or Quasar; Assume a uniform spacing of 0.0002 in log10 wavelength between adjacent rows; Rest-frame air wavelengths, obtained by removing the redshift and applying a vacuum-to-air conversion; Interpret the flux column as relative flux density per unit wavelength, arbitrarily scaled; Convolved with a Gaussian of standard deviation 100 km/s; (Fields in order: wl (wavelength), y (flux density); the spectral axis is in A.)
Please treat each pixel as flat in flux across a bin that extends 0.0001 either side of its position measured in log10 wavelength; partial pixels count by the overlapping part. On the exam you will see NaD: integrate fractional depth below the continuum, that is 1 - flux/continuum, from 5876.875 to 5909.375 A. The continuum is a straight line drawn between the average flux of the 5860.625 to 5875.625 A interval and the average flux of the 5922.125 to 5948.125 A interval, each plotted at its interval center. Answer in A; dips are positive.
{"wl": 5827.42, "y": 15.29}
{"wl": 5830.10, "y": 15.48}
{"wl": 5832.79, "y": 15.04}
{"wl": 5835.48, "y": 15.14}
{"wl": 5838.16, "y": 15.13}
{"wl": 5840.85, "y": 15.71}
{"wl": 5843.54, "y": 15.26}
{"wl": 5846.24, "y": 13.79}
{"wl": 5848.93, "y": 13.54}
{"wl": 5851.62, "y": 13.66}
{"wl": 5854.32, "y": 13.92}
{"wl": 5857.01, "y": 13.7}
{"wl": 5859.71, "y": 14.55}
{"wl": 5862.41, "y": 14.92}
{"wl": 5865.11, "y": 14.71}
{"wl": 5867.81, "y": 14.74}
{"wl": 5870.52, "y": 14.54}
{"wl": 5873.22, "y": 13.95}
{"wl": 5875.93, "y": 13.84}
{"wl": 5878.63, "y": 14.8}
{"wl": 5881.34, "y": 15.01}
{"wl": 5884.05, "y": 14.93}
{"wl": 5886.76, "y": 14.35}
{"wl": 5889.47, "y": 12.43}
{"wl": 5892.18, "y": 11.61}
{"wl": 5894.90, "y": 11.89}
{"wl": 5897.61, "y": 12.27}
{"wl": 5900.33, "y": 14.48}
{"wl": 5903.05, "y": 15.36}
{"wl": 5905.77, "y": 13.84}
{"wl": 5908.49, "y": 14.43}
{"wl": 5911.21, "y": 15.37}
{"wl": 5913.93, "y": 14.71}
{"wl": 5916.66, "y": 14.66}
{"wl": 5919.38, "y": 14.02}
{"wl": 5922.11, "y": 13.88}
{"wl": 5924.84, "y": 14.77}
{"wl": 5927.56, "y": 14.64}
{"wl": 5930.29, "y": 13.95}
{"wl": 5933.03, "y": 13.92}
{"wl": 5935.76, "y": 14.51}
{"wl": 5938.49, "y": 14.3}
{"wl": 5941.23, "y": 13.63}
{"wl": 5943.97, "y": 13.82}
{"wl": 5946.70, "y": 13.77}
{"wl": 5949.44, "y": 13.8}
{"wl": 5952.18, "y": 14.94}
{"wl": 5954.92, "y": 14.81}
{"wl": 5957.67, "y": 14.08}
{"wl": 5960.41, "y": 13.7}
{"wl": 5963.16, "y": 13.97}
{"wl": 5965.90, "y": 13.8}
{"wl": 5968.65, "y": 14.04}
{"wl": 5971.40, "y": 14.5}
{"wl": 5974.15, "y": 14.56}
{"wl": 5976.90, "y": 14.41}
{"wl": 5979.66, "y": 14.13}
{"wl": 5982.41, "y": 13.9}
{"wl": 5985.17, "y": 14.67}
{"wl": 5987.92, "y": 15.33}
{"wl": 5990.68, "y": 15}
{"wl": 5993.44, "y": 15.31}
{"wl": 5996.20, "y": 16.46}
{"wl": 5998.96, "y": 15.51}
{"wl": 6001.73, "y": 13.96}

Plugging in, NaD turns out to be 1.4 A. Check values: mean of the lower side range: 14.5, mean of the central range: 13.8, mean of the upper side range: 14.1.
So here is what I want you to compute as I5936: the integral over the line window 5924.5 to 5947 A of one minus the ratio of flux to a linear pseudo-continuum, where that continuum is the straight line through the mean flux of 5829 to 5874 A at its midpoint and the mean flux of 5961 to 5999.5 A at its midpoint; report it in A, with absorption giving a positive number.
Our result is 0.8 A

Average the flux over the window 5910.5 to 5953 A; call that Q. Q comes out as 14.3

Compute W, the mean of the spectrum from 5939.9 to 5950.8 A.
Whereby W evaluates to 13.8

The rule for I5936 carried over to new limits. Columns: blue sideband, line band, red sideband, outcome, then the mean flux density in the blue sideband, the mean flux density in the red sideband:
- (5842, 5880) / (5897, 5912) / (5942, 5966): -0.2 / 14.3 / 14.1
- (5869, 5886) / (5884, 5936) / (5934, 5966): 1.3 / 14.5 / 14.1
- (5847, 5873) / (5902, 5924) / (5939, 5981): -0.5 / 14.2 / 14.1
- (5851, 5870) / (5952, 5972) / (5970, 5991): 0.5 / 14.3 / 14.5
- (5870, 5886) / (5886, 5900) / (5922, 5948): 1.8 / 14.5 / 14.1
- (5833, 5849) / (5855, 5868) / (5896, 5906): 0.1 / 14.9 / 13.9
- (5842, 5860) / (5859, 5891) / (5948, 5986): -0.7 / 14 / 14.2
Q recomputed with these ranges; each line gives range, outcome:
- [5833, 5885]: 14.5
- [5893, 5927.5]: 14.1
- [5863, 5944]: 14.1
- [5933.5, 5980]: 14.2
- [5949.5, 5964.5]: 14.3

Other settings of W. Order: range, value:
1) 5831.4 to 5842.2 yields 15.3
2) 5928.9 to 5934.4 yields 13.9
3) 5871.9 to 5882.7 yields 14.4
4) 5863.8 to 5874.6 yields 14.5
